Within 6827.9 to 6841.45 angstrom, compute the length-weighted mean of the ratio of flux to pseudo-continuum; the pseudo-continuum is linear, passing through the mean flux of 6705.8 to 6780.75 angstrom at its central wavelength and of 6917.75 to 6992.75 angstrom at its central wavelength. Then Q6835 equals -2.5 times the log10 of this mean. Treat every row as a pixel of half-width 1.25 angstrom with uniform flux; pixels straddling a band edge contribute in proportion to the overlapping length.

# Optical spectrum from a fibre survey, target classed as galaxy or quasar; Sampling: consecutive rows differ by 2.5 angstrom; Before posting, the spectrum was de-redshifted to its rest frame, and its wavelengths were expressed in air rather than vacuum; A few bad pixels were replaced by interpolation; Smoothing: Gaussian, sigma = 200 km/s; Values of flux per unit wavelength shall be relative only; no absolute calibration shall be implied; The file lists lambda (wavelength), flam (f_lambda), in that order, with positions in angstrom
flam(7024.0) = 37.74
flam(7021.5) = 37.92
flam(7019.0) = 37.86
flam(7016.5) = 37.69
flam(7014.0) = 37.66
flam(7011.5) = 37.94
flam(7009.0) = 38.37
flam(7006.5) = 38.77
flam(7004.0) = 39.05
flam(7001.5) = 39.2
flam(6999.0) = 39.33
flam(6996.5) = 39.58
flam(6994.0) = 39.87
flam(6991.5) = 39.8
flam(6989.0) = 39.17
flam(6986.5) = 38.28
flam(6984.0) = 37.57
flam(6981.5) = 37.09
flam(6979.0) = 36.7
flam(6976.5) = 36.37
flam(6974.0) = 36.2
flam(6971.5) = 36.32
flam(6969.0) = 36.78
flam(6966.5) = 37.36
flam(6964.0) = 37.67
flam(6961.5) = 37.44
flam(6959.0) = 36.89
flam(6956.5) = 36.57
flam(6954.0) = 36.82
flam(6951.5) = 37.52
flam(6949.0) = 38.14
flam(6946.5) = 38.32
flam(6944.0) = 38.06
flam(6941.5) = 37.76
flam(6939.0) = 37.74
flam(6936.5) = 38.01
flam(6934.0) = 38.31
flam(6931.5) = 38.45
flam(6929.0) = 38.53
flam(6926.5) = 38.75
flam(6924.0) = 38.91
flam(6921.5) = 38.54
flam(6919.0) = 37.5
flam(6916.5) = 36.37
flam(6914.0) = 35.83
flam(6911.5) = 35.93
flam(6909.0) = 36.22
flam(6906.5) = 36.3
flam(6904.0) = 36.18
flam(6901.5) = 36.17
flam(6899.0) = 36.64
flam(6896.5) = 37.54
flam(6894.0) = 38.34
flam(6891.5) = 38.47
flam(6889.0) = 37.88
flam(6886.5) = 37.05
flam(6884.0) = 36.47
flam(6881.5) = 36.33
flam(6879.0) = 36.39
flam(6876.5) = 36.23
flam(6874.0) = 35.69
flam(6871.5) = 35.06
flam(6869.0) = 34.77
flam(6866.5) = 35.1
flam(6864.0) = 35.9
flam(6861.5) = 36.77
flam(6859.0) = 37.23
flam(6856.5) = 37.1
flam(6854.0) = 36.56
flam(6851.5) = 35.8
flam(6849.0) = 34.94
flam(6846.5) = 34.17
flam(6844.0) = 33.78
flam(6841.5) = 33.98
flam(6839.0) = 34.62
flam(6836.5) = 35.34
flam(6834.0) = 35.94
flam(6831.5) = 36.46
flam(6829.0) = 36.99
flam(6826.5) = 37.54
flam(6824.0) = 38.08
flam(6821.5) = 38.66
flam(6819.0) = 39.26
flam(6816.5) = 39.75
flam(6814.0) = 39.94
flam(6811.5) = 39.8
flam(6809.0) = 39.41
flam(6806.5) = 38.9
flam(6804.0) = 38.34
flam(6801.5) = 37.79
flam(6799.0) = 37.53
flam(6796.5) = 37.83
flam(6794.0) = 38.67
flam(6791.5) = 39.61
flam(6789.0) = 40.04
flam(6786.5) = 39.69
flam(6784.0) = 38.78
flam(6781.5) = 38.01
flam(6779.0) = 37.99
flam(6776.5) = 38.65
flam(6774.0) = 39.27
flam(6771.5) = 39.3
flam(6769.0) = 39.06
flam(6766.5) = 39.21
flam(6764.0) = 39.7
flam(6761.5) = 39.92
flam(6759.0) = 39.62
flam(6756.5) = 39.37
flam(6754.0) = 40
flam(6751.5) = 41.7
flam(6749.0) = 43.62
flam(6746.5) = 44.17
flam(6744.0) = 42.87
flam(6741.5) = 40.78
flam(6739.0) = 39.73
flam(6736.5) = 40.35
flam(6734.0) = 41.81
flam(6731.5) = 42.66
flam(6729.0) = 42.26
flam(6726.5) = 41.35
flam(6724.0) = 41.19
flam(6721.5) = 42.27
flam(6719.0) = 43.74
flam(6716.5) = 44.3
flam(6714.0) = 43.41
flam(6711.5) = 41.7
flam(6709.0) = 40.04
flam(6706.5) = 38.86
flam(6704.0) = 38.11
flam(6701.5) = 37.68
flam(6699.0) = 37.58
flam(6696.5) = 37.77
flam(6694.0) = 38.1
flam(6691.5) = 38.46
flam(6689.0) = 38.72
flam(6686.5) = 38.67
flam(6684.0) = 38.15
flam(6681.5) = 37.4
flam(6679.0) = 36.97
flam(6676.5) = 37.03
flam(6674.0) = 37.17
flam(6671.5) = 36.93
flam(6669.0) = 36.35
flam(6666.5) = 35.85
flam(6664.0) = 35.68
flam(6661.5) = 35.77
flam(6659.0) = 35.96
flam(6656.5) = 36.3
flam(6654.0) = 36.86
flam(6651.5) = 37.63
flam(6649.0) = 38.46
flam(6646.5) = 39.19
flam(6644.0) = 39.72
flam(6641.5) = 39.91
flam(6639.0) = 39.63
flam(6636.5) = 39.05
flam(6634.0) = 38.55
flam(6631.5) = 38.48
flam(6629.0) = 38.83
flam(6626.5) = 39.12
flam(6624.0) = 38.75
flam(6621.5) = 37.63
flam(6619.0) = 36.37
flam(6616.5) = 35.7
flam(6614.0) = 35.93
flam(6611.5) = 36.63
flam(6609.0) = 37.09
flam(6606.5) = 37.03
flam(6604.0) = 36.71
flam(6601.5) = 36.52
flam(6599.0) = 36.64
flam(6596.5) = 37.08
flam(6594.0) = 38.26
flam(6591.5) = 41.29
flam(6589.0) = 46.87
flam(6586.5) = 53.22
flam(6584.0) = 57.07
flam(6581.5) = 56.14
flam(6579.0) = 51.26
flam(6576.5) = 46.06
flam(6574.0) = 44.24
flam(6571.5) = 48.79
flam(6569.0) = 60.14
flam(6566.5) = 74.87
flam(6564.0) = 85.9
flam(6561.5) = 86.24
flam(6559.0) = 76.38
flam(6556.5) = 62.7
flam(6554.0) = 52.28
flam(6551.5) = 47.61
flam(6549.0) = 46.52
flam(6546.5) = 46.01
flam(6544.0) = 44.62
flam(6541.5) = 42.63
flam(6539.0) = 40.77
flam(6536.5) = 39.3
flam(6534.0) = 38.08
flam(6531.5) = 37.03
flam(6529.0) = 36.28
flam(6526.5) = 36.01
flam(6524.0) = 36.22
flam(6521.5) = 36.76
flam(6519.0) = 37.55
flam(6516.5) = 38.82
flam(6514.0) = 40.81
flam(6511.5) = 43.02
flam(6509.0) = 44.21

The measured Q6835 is 0.11 mag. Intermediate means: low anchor 41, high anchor 37.7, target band 35.7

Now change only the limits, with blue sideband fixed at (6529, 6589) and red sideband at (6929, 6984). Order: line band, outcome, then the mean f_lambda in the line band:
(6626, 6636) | 0.29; 38.7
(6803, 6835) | 0.12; 38.4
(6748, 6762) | 0.12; 40.7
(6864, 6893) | 0.12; 36.3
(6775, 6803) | 0.14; 38.6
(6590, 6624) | 0.35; 37.3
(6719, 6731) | 0.11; 42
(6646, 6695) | 0.29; 37.2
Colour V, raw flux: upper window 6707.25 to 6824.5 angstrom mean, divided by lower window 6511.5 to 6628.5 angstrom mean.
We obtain 0.9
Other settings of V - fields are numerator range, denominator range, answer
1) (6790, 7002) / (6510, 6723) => 0.88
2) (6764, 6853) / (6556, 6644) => 0.81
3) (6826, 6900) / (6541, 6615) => 0.72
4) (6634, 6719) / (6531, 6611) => 0.77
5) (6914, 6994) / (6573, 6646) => 0.92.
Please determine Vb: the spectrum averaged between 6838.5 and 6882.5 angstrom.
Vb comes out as 35.6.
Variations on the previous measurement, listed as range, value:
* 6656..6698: 37.2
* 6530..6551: 42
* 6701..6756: 41.5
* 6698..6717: 40.1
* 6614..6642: 38.2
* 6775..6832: 38.6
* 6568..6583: 51.1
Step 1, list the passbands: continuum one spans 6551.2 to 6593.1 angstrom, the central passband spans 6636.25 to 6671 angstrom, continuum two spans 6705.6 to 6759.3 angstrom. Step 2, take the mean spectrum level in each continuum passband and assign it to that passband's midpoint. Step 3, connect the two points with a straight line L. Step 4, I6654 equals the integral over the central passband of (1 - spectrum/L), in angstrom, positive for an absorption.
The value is 8.6 angstrom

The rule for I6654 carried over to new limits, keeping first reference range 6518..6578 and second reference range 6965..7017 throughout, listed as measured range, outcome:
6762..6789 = 3.0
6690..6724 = 4.2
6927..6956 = 1.1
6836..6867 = 4.7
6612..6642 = 6.2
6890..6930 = 3.0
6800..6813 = 1.3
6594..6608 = 3.4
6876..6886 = 1.1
